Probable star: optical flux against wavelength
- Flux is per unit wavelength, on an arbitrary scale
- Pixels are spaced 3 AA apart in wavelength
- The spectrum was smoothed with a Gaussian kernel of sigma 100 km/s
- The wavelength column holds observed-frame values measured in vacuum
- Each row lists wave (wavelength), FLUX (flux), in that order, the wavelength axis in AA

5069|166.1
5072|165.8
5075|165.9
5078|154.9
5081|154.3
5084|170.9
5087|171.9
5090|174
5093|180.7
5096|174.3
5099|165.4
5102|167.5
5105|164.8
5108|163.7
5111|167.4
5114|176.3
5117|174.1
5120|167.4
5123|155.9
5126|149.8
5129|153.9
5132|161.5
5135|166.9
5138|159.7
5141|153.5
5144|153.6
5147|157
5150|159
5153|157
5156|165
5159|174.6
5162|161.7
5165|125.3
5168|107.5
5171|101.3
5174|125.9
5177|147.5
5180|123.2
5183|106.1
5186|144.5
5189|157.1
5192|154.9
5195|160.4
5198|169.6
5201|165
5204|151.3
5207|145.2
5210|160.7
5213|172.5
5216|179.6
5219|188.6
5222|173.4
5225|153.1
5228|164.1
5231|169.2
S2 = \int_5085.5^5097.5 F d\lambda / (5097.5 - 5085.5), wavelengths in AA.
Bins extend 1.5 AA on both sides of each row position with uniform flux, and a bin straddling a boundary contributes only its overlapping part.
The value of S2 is 175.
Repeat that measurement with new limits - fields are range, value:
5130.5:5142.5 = 160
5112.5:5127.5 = 165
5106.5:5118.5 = 170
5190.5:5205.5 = 160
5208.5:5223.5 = 175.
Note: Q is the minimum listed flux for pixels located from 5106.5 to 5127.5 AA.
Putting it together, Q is 149.8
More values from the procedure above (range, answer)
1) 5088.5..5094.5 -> 174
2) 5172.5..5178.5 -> 125.9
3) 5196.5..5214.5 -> 145.2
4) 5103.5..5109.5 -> 163.7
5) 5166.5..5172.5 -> 101.3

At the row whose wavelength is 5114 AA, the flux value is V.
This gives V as 176.3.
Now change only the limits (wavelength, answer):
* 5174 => 125.9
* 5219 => 188.6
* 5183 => 106.1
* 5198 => 169.6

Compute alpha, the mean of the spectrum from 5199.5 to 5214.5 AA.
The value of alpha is 159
